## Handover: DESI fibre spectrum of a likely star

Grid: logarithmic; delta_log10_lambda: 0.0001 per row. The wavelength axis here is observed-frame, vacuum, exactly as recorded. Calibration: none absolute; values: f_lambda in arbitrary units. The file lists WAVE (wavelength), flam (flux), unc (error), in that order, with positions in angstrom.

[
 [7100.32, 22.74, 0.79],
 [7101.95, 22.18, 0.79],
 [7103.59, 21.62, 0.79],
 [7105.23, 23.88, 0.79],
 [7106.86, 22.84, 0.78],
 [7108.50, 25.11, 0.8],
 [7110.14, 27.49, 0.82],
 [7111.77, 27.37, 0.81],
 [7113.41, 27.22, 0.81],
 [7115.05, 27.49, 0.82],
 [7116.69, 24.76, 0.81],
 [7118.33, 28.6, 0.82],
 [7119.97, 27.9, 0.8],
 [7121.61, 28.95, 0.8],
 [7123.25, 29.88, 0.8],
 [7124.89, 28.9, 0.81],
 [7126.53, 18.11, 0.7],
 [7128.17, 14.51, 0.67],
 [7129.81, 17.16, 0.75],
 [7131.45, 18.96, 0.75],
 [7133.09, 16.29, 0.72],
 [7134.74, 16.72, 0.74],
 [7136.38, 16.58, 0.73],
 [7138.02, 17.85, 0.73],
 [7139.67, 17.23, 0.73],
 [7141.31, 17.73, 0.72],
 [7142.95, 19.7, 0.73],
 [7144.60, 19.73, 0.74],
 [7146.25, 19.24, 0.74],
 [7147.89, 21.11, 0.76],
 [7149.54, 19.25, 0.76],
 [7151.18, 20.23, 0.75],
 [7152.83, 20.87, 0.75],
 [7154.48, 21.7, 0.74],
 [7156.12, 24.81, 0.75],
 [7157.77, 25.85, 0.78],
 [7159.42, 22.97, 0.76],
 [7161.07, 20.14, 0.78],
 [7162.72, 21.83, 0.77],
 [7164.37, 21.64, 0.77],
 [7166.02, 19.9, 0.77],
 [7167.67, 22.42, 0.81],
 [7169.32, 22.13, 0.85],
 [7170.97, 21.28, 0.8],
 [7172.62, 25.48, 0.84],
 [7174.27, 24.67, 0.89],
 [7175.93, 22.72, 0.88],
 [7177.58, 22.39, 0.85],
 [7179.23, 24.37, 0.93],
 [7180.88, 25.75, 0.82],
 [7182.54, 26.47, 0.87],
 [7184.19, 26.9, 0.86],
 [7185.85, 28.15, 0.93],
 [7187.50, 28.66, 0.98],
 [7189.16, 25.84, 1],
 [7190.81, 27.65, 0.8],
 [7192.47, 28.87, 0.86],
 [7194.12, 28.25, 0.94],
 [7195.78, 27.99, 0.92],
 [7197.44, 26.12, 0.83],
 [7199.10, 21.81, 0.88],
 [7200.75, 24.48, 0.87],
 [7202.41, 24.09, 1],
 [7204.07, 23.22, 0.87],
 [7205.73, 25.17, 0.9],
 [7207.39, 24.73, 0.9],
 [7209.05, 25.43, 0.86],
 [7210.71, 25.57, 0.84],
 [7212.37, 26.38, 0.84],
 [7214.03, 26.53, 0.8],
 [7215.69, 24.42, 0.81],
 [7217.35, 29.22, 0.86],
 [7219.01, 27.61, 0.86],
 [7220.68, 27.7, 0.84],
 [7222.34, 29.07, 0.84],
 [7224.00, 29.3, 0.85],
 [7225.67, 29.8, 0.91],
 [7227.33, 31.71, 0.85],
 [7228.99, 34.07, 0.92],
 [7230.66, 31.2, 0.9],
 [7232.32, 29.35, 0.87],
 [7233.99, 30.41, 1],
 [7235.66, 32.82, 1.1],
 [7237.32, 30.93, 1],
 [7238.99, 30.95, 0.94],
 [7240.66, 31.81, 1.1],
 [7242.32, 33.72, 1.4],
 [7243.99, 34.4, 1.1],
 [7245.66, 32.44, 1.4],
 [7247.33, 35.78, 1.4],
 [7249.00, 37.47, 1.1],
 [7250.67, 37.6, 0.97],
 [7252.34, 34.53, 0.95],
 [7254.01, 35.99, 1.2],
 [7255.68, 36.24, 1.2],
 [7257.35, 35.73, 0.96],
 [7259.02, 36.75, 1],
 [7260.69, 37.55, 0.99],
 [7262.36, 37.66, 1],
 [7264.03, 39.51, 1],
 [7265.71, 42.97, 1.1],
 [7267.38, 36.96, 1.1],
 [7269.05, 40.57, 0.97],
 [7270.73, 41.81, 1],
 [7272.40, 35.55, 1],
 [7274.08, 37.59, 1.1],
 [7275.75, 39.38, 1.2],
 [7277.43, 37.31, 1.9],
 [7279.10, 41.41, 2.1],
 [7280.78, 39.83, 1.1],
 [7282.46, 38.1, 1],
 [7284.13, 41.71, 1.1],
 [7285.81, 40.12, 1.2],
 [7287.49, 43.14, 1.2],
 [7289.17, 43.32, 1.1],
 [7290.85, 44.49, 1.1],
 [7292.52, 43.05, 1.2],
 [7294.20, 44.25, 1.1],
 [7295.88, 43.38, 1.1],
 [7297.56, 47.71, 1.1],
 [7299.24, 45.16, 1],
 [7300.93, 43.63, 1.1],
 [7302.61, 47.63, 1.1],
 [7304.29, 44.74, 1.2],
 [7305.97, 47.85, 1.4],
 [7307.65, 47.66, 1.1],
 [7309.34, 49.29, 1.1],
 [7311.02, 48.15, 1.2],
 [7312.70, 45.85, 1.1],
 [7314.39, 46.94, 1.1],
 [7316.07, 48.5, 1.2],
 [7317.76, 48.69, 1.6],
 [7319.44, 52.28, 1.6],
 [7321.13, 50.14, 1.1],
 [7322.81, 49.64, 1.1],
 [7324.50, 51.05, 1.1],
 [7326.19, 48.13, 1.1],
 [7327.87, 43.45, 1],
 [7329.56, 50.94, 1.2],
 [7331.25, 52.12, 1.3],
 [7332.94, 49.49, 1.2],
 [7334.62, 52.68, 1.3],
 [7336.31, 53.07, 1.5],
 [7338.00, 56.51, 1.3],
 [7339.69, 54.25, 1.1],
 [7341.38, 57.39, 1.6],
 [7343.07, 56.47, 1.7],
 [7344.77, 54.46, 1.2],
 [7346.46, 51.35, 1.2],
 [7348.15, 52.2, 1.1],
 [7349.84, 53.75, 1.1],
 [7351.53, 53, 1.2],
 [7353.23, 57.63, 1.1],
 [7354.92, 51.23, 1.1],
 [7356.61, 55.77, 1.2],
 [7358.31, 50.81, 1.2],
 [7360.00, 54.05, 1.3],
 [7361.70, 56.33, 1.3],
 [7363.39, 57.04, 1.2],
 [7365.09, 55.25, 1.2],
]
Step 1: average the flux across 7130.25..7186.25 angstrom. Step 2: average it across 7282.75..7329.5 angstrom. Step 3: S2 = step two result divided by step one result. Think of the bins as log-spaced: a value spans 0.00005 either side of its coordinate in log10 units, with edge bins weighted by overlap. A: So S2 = 2.2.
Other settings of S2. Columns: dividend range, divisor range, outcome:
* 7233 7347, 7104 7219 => 1.83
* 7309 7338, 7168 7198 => 1.93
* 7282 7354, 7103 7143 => 2.16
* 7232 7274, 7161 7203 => 1.44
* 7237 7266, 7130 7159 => 1.81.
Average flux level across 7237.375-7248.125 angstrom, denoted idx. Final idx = 33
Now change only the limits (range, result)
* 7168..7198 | 25.7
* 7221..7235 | 30.5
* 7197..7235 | 27.3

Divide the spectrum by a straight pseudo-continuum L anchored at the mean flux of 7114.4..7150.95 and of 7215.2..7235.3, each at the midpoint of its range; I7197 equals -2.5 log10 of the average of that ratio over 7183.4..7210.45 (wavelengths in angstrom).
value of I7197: 0.038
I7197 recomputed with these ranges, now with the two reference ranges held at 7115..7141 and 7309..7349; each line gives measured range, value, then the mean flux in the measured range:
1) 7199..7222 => 0.30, 25.7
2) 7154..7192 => 0.17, 24.1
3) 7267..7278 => 0.11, 38.5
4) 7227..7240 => 0.18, 31.4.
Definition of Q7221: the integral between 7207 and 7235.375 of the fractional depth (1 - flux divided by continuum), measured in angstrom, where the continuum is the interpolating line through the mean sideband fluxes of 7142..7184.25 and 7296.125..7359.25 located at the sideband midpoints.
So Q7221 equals 3.3 angstrom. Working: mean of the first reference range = 22.4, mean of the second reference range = 50.5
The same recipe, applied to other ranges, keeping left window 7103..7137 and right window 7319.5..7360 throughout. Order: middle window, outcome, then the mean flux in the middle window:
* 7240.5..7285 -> 5.0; 37.5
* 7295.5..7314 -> 0.5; 46.5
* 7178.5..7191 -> 2.1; 26.7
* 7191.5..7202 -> 2.3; 26.2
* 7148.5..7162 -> 2.9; 22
